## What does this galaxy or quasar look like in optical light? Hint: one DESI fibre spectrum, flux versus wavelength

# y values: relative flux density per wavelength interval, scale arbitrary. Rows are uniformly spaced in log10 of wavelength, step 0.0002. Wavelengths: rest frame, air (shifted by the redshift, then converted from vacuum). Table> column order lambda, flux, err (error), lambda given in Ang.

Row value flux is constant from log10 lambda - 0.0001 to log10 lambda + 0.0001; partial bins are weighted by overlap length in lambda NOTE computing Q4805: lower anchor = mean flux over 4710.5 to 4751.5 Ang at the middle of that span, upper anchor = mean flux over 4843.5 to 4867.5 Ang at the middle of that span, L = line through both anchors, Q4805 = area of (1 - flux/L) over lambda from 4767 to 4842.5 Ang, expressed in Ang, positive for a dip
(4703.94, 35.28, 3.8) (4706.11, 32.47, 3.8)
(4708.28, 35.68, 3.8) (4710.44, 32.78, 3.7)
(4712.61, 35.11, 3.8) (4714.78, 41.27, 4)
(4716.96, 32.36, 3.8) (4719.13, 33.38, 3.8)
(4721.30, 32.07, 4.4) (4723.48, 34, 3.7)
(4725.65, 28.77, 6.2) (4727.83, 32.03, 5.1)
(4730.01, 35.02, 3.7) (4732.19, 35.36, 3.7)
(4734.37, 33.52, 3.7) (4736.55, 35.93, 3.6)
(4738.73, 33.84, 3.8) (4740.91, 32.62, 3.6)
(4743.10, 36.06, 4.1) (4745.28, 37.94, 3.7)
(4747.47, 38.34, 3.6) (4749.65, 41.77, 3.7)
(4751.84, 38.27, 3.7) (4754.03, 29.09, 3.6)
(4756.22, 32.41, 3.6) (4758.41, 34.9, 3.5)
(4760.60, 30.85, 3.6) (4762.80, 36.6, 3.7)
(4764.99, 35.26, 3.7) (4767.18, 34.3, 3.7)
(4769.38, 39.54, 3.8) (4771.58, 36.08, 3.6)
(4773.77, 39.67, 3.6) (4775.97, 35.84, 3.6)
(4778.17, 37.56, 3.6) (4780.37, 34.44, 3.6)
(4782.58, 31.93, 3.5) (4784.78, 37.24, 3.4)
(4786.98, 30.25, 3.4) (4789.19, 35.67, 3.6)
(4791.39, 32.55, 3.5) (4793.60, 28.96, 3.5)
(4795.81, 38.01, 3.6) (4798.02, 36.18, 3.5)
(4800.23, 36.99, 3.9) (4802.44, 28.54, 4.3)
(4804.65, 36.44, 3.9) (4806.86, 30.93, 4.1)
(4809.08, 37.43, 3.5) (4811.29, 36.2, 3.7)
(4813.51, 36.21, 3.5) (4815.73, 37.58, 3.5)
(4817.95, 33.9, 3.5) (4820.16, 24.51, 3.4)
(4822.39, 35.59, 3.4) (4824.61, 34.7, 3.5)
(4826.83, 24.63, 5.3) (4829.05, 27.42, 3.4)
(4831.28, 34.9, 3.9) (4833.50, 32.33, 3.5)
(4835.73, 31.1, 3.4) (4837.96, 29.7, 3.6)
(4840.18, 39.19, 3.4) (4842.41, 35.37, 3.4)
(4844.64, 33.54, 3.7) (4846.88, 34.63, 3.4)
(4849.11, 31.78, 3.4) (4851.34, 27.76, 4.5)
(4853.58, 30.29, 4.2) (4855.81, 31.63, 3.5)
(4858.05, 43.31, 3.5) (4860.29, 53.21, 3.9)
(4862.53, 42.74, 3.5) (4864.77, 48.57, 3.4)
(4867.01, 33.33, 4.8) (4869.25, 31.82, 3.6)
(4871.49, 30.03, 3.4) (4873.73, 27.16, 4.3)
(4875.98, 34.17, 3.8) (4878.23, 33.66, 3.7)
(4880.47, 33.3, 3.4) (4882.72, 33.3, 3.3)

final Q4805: 4.95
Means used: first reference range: 35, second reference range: 37.4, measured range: 34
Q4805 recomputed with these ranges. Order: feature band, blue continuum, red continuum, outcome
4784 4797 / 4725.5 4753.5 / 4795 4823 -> 0.4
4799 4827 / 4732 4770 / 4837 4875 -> 1.4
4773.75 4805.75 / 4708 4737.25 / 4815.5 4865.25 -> -0.2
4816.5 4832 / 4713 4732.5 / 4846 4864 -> 2.4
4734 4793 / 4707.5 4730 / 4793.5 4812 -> -1.7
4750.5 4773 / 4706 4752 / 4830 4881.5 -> 0.0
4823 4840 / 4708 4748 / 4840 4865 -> 2.5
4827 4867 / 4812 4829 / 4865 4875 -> -3.9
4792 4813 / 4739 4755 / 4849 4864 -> 1.5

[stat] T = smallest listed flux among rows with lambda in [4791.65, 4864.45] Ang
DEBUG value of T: 24.51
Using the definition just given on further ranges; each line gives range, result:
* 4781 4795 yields 28.96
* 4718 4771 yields 28.77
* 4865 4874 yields 27.16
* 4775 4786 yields 31.93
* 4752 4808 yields 28.54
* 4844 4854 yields 27.76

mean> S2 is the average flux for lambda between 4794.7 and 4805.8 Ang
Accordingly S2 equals 35.2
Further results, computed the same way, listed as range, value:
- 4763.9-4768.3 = 34.8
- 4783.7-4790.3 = 34.4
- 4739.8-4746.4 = 35.5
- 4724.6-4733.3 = 32.8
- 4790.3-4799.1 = 33.9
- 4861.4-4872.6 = 37.3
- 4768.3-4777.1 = 37.8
